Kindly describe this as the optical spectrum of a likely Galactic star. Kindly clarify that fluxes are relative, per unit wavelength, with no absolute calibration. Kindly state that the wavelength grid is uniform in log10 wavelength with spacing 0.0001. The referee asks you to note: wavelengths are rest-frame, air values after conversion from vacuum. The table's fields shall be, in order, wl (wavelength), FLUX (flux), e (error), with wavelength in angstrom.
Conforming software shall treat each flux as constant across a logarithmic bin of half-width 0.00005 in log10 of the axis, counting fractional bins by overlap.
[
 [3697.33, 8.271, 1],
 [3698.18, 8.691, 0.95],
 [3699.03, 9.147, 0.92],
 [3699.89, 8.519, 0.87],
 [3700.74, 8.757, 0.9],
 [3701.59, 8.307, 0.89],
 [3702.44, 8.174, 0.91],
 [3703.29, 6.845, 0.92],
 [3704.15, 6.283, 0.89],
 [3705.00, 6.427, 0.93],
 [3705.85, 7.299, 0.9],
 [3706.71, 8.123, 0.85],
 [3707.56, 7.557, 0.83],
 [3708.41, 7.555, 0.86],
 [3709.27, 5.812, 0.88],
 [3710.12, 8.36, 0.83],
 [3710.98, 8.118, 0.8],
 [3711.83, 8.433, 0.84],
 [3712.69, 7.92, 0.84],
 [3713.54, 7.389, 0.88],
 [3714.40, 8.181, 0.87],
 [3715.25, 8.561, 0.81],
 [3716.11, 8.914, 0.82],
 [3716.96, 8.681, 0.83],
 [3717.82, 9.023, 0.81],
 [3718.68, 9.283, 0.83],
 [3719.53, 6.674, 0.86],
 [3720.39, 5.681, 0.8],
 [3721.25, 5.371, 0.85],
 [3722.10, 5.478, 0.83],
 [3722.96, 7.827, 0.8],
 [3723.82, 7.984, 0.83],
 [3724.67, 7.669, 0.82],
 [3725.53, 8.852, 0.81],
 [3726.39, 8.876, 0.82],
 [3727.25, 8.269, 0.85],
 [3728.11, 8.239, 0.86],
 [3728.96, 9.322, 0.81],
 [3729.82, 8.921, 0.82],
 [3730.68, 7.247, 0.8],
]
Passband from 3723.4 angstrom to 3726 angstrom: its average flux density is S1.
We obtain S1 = 8.19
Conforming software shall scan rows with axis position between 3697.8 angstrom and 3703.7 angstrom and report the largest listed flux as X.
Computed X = 9.147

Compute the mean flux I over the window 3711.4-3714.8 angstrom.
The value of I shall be 7.98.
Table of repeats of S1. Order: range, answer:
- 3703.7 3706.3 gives 6.66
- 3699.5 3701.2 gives 8.66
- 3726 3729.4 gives 8.68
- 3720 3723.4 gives 6.1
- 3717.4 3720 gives 8.28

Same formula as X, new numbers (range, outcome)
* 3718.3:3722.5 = 9.283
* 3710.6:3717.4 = 8.914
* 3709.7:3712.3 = 8.433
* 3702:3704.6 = 8.174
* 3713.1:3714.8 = 8.181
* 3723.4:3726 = 8.852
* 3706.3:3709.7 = 8.123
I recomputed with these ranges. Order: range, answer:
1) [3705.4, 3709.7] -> 7.27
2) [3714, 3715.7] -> 8.38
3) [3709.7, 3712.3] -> 8.28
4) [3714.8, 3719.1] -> 8.88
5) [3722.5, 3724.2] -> 7.84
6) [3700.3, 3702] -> 8.56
